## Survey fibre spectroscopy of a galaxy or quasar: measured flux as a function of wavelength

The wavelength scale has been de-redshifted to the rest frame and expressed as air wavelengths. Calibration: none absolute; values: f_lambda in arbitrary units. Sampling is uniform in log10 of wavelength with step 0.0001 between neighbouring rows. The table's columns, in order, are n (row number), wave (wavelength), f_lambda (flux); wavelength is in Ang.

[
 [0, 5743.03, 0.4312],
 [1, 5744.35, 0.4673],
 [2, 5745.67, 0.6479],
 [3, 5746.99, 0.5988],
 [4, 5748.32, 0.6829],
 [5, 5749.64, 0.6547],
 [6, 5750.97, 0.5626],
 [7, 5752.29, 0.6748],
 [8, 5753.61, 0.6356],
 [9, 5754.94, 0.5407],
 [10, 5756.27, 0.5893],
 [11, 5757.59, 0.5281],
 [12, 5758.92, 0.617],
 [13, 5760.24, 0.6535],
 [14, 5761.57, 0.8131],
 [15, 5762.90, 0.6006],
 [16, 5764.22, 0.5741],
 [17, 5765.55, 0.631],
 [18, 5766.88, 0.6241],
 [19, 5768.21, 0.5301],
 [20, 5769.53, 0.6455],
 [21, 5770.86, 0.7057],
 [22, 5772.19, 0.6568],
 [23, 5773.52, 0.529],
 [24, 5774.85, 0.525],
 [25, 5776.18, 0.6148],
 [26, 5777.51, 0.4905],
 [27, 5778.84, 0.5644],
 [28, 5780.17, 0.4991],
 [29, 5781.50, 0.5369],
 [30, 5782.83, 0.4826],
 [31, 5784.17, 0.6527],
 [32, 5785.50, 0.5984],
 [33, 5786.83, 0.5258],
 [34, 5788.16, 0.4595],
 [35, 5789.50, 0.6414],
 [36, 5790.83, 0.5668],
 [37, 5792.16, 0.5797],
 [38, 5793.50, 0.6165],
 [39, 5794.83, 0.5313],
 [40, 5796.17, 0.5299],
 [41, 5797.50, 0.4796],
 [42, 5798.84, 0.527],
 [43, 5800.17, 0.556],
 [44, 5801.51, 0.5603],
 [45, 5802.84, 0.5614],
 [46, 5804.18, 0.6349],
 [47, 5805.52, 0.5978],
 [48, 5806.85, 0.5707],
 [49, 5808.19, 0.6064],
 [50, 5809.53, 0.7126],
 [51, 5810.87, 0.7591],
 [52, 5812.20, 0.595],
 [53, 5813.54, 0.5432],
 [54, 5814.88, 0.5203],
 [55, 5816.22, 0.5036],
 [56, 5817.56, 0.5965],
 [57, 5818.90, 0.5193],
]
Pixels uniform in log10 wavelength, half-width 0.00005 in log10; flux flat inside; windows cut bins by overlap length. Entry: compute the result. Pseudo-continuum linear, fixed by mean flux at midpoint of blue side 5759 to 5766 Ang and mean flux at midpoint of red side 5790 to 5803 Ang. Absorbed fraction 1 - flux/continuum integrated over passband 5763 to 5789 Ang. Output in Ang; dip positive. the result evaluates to 1.7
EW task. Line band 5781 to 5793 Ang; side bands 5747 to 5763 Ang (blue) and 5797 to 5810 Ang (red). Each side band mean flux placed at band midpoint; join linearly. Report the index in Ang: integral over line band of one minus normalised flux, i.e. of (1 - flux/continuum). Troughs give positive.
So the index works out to 0.7 Ang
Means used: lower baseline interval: 0.629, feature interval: 0.561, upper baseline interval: 0.58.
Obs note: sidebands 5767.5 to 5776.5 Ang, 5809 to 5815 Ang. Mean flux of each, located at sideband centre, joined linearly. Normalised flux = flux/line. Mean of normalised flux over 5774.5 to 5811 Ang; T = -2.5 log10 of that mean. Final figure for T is 0.09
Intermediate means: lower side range 0.601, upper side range 0.634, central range 0.568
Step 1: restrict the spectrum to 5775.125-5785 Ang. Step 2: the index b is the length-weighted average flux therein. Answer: 0.548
